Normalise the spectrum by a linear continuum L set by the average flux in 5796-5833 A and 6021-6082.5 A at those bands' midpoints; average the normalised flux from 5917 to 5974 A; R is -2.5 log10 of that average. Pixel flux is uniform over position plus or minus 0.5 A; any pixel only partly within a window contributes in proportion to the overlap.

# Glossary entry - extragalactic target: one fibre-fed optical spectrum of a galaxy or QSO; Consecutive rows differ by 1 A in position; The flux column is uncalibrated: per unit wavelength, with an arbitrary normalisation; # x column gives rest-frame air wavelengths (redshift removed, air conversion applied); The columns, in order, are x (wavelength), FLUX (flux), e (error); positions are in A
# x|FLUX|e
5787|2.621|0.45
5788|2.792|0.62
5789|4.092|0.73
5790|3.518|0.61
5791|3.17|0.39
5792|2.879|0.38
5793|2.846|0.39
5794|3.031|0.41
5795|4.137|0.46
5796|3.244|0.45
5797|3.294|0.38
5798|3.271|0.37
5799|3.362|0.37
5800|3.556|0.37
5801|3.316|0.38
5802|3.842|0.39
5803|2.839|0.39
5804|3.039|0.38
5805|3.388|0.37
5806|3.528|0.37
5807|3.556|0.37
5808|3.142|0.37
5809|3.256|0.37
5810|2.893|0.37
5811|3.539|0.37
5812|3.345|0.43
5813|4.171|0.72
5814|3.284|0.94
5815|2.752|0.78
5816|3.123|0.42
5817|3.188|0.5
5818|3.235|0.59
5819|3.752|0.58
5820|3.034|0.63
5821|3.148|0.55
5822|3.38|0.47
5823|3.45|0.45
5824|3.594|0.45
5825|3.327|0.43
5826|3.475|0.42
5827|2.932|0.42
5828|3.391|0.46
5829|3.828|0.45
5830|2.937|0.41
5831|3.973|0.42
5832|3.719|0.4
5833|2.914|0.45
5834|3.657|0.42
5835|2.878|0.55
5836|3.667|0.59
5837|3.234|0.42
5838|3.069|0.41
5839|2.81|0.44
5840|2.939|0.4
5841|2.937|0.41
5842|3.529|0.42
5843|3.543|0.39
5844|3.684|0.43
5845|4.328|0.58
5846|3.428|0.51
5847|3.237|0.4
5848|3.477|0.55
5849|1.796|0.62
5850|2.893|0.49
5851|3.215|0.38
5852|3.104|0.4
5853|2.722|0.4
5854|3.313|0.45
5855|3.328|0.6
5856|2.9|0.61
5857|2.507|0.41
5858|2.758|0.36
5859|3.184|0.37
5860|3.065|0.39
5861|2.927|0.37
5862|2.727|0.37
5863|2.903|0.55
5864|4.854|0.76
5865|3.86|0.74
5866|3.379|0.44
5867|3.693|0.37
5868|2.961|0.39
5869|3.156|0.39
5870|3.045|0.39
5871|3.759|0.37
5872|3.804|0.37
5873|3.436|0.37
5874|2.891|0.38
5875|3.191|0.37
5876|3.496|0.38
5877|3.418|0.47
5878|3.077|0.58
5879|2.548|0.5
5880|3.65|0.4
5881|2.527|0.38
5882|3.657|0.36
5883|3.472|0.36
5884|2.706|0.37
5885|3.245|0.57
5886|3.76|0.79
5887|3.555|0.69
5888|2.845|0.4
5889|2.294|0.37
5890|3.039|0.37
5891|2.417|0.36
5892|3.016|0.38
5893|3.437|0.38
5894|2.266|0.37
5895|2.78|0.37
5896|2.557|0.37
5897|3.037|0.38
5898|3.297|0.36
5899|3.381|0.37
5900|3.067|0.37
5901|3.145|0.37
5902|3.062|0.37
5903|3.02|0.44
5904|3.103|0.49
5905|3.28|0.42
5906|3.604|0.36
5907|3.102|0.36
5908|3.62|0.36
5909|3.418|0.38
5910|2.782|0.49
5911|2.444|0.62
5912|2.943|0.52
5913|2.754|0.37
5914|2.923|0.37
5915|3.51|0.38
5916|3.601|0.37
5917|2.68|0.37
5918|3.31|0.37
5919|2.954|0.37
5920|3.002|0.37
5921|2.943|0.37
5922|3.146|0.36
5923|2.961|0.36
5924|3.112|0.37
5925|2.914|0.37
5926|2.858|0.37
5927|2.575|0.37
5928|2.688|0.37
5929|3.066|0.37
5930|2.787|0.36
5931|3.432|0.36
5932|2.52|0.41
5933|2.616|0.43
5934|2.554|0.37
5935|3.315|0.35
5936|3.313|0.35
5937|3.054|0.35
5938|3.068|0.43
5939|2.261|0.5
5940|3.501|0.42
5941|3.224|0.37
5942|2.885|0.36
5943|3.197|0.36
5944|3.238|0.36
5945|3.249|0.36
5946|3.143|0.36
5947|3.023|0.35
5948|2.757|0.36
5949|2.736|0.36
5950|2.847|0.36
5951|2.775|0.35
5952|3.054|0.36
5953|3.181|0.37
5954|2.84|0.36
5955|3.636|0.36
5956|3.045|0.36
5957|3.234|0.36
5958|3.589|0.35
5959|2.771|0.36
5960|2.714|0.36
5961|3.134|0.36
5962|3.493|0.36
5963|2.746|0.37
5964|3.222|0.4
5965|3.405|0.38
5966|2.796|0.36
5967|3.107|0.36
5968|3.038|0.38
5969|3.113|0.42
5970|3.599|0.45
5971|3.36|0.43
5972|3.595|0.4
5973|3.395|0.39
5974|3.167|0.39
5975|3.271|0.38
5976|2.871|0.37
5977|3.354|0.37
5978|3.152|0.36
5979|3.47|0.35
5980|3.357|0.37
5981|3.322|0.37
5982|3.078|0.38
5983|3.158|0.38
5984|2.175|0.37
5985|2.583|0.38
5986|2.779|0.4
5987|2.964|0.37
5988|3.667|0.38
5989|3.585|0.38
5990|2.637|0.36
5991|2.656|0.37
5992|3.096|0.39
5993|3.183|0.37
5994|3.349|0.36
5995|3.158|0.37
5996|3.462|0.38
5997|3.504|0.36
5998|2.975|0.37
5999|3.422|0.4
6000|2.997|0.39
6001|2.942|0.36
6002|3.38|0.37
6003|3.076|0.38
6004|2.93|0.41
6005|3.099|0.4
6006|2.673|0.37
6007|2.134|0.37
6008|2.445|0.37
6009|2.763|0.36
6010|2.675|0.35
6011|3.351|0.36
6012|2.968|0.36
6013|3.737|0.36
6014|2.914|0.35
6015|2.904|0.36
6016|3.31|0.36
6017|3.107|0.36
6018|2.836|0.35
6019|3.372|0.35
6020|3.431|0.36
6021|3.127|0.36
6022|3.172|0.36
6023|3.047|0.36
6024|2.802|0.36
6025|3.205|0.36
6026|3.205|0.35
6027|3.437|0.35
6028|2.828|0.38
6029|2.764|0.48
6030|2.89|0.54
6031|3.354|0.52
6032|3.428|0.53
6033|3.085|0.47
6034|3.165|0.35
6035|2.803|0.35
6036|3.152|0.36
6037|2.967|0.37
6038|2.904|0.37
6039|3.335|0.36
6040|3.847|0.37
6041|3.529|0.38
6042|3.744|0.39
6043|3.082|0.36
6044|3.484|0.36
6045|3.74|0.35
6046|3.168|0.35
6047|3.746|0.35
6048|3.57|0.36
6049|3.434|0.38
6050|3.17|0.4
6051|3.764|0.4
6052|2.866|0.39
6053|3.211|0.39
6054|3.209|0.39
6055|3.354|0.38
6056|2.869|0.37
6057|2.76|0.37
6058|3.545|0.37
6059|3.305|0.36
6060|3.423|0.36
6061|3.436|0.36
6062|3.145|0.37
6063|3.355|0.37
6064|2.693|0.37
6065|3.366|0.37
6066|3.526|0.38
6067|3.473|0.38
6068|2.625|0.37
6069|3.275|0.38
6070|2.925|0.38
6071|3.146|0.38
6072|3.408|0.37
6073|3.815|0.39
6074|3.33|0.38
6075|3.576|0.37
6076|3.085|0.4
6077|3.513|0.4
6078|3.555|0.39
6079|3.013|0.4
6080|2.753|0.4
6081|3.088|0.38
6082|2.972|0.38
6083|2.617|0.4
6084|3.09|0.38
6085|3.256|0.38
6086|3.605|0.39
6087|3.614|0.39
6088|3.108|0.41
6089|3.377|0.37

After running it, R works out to 0.080 mag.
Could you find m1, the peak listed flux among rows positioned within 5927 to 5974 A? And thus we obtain 3.636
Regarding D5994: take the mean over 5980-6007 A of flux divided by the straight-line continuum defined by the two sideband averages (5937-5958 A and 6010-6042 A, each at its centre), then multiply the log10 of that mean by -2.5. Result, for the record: 0.02 mag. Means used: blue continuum 3.06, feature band 3.06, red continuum 3.16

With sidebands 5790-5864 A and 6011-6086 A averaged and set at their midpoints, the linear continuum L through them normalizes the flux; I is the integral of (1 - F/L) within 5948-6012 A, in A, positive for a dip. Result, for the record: 3.0 A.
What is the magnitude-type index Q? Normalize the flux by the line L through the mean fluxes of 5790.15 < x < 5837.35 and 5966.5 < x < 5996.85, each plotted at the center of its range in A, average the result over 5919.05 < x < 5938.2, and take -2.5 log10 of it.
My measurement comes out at 0.10 mag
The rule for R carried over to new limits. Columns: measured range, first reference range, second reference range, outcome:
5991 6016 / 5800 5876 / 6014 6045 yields 0.053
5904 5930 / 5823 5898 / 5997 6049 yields 0.048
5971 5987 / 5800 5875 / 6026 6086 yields 0.047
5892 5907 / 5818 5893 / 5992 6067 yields 0.051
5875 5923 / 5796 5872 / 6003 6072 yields 0.057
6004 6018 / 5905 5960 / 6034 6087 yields 0.089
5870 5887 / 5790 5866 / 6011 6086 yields -0.009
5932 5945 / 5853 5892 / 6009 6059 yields 0.065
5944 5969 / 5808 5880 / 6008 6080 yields 0.059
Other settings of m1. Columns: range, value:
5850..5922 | 4.854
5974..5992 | 3.667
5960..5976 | 3.599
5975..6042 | 3.847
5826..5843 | 3.973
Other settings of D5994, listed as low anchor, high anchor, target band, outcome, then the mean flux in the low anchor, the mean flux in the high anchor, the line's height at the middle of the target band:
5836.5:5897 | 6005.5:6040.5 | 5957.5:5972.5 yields -0.029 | 3.15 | 3.06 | 3.1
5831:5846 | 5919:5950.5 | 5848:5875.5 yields 0.036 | 3.37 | 2.97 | 3.28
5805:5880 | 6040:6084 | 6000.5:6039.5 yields 0.080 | 3.28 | 3.28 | 3.28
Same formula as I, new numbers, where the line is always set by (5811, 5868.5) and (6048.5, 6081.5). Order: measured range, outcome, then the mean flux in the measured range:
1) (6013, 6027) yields 0.5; 3.14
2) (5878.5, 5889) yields 0.4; 3.15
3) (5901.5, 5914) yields 0.7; 3.09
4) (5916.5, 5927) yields 0.9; 2.97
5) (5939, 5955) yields 1.1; 3.04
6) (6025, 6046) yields 0.1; 3.23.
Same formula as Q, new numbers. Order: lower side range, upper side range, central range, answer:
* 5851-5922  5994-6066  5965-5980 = -0.03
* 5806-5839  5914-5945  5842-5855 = 0.00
